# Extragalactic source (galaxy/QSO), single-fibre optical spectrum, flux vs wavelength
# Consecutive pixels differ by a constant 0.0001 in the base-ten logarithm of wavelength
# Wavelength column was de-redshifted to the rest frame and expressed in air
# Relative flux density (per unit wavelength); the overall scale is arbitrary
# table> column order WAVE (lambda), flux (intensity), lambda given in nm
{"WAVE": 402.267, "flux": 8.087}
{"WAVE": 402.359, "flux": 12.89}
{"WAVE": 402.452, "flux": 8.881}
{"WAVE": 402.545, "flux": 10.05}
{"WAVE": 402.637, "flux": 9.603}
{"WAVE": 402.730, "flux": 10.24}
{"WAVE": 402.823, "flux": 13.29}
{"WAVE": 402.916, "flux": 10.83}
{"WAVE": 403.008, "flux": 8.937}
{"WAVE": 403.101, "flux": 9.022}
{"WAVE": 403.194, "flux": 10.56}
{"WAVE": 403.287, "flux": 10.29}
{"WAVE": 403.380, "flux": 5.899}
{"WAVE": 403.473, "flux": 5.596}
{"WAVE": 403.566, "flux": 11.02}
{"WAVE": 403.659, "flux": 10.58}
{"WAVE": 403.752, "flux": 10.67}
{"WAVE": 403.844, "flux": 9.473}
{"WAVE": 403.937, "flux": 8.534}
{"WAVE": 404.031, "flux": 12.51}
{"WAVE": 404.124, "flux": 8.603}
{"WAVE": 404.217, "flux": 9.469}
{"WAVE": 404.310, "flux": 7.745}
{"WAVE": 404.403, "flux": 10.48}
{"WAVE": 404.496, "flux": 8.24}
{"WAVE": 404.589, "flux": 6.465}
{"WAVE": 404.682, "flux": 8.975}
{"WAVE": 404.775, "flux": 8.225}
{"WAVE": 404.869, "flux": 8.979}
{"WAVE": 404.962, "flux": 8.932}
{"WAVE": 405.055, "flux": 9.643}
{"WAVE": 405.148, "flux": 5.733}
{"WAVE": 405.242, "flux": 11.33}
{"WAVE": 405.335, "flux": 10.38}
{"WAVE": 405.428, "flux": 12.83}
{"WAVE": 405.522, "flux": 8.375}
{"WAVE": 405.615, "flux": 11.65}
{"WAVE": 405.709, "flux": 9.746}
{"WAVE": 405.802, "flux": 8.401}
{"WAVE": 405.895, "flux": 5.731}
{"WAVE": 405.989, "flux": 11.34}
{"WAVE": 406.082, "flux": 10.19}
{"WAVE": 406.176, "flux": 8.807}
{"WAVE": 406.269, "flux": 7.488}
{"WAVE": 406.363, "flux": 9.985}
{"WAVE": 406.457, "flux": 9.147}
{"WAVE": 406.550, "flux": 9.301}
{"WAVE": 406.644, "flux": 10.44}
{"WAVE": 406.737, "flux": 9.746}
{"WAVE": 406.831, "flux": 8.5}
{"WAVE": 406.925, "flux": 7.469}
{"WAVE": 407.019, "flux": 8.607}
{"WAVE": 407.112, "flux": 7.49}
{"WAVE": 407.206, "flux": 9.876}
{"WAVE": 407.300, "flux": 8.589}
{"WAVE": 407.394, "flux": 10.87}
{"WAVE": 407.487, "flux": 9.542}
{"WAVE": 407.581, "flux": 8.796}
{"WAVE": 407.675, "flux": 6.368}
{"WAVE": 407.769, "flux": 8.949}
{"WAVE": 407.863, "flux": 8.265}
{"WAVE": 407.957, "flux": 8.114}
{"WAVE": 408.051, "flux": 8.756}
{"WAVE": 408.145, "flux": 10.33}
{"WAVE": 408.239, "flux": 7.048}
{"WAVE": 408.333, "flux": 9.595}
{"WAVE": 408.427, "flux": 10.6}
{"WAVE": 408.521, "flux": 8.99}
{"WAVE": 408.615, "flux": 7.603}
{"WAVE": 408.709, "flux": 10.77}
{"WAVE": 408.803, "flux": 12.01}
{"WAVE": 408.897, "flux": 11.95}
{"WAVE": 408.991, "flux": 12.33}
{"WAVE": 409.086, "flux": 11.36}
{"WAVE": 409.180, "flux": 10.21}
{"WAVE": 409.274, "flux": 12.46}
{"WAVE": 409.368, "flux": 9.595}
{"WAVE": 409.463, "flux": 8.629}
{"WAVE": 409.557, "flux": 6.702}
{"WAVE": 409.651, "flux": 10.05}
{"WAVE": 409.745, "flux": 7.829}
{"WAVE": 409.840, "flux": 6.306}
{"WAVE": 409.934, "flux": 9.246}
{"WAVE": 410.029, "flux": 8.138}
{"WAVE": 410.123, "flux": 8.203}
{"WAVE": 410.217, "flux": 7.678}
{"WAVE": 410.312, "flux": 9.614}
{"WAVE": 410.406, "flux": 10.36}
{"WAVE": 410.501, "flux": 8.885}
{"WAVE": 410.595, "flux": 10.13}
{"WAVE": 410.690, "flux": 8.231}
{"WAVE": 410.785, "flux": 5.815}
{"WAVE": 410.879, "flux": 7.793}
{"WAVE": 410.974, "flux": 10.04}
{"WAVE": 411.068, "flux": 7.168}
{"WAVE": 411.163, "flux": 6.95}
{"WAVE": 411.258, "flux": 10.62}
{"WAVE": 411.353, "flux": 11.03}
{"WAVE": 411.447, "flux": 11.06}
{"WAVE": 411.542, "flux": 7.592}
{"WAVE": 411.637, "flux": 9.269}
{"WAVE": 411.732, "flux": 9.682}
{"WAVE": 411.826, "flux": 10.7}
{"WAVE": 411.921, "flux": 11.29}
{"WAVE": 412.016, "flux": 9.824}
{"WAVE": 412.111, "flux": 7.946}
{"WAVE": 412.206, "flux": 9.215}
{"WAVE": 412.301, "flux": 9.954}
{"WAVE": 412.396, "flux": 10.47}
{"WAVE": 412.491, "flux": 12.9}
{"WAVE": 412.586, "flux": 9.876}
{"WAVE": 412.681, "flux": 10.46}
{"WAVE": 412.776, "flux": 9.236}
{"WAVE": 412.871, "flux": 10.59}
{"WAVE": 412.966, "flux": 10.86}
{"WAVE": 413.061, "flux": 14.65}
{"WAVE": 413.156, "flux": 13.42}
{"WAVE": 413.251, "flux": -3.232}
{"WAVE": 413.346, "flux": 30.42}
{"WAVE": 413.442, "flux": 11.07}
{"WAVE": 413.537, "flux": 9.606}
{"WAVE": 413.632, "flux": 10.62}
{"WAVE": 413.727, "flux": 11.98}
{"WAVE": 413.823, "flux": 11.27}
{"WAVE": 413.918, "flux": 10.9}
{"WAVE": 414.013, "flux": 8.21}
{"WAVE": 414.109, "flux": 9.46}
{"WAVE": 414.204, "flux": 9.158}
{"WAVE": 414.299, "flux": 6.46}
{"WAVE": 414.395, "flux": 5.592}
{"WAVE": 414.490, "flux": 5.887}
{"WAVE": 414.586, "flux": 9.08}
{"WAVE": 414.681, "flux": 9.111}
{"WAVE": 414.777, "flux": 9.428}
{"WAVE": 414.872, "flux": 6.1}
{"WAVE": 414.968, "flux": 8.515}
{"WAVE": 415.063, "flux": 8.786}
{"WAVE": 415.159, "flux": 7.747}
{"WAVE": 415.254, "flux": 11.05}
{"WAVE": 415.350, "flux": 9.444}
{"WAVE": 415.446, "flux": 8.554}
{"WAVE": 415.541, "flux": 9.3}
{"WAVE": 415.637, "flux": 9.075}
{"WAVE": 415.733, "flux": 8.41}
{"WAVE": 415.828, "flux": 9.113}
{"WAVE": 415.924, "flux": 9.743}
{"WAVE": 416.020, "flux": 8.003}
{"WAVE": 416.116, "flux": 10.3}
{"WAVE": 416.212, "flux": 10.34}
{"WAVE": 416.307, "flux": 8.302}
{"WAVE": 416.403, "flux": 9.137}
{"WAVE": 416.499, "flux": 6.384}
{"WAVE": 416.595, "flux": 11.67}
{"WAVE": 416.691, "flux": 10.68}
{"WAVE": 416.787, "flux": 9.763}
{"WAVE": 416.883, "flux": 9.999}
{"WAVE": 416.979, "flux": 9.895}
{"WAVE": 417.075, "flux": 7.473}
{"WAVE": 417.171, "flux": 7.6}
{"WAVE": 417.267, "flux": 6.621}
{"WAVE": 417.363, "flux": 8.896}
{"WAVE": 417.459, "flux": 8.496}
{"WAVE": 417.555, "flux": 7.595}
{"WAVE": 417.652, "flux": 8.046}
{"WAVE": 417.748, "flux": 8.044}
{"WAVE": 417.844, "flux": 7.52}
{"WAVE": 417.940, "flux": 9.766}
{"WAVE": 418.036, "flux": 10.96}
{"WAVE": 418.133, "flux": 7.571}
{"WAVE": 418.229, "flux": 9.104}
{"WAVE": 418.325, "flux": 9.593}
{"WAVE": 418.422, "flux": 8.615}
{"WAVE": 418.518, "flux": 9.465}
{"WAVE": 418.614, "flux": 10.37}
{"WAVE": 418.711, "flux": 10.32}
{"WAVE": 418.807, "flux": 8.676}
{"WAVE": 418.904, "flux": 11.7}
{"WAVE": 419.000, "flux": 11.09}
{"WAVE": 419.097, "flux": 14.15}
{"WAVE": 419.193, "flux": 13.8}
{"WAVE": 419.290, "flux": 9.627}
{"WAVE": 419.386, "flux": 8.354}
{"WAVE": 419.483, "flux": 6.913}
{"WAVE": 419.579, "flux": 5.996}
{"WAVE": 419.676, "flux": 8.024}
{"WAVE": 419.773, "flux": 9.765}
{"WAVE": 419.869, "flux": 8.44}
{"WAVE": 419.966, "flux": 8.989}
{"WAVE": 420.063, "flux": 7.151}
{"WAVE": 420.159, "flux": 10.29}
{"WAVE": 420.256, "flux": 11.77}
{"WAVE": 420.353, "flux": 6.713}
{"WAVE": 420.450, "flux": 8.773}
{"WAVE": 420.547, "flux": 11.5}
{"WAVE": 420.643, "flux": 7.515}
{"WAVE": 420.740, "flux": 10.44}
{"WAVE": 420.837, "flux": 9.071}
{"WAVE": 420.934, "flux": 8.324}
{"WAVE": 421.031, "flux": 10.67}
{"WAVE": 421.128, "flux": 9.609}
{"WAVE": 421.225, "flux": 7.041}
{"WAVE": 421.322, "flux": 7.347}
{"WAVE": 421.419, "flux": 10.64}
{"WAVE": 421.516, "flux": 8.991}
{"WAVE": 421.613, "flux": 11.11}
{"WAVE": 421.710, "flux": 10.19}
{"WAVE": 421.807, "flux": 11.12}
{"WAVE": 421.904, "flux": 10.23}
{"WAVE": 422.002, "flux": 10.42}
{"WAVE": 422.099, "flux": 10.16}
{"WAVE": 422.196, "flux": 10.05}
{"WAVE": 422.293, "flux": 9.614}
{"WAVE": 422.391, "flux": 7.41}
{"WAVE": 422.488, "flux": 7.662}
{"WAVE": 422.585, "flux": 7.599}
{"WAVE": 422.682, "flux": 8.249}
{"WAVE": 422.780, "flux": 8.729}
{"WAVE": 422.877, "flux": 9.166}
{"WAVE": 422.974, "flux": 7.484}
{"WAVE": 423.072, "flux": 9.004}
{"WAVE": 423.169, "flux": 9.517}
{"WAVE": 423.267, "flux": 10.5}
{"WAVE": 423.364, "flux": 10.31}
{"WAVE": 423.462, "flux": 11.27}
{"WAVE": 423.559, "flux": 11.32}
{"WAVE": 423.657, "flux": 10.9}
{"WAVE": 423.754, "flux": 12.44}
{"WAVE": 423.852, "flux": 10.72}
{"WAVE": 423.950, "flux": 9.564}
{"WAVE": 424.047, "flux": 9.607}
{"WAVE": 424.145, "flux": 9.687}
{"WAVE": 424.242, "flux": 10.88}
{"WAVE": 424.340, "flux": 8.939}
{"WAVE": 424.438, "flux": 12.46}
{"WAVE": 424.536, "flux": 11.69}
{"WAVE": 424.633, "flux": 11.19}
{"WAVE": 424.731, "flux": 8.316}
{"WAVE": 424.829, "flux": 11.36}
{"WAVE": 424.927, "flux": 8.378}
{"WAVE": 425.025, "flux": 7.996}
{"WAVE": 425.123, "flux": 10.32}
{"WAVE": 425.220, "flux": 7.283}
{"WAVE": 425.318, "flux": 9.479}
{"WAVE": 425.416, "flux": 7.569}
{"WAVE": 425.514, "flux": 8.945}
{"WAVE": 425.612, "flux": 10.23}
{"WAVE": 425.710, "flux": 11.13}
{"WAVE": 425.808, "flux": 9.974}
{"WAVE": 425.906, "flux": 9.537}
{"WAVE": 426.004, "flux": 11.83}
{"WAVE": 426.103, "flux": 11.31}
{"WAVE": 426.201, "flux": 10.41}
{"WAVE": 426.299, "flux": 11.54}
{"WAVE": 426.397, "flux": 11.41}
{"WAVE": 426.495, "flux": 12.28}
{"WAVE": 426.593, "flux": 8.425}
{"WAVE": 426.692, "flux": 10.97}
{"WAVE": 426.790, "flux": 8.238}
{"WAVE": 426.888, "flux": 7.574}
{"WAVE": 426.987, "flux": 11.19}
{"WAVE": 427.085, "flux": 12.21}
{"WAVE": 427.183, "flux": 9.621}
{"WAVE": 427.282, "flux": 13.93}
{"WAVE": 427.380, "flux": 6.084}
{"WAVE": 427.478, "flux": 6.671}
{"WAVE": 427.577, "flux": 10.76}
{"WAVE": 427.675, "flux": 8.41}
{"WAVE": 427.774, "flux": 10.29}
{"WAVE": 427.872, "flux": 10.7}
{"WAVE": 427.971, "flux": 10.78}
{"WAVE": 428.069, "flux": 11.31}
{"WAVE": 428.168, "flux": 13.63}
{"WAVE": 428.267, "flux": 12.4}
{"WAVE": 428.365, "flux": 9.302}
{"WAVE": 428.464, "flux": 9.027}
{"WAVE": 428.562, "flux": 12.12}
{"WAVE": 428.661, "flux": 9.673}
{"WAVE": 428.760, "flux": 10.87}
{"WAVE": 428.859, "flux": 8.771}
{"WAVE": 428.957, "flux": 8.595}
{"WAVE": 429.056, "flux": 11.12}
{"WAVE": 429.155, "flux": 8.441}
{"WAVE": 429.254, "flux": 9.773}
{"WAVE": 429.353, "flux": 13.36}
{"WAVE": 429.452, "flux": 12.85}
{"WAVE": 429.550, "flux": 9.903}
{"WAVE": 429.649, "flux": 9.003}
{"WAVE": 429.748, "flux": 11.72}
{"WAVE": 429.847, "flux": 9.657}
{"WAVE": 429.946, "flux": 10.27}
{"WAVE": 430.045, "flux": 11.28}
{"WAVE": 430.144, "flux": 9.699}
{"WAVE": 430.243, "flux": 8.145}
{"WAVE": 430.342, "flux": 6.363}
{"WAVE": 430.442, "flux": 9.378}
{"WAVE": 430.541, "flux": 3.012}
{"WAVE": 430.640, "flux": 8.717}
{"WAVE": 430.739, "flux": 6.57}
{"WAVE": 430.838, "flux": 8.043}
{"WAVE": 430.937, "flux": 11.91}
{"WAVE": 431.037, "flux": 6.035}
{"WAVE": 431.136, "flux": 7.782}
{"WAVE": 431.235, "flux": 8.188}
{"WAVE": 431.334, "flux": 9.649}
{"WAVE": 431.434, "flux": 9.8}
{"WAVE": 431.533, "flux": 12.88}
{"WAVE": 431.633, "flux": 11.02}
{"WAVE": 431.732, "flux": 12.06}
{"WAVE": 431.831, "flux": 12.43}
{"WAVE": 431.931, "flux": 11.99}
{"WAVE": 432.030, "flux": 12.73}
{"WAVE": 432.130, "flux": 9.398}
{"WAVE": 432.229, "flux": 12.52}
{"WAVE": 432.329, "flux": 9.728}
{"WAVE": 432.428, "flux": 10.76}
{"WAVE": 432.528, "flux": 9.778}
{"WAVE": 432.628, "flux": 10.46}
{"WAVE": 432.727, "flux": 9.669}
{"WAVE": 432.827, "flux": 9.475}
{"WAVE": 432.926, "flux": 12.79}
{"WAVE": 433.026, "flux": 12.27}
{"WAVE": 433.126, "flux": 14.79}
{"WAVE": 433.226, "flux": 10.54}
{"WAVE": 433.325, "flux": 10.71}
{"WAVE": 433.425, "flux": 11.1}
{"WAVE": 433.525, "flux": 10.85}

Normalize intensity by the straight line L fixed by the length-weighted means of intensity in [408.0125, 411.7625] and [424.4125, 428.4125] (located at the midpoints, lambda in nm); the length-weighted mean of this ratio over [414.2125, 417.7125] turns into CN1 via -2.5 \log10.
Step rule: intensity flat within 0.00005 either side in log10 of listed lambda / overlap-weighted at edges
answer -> 0.115 mag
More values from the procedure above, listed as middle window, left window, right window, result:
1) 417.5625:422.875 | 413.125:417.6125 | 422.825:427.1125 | 0.04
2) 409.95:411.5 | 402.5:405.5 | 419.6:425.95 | 0.07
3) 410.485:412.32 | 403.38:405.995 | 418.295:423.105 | 0.01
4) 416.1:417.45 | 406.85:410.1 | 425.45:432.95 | 0.06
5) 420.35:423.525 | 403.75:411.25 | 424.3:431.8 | 0.04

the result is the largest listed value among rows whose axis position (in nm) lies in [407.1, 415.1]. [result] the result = 30.42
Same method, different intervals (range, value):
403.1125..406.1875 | 12.83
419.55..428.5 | 13.93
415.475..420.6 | 14.15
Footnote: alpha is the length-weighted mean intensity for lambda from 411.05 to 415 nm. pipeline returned 9.89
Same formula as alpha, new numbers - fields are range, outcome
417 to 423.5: 9.21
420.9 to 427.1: 9.83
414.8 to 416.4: 8.94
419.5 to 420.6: 8.8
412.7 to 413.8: 11.7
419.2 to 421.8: 9.08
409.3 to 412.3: 8.93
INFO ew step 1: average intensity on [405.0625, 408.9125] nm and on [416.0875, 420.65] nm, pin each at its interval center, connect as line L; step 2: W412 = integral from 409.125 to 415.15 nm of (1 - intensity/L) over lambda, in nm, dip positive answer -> -0.18 nm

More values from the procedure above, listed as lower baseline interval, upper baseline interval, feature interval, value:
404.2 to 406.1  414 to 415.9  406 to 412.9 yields -0.369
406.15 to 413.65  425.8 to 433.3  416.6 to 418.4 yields 0.184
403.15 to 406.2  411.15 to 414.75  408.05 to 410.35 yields 0.063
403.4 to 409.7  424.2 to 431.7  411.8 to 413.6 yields -0.291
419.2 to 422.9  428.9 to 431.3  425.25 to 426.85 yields -0.179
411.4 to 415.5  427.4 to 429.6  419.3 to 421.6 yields 0.283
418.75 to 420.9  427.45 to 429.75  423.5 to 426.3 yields -0.039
